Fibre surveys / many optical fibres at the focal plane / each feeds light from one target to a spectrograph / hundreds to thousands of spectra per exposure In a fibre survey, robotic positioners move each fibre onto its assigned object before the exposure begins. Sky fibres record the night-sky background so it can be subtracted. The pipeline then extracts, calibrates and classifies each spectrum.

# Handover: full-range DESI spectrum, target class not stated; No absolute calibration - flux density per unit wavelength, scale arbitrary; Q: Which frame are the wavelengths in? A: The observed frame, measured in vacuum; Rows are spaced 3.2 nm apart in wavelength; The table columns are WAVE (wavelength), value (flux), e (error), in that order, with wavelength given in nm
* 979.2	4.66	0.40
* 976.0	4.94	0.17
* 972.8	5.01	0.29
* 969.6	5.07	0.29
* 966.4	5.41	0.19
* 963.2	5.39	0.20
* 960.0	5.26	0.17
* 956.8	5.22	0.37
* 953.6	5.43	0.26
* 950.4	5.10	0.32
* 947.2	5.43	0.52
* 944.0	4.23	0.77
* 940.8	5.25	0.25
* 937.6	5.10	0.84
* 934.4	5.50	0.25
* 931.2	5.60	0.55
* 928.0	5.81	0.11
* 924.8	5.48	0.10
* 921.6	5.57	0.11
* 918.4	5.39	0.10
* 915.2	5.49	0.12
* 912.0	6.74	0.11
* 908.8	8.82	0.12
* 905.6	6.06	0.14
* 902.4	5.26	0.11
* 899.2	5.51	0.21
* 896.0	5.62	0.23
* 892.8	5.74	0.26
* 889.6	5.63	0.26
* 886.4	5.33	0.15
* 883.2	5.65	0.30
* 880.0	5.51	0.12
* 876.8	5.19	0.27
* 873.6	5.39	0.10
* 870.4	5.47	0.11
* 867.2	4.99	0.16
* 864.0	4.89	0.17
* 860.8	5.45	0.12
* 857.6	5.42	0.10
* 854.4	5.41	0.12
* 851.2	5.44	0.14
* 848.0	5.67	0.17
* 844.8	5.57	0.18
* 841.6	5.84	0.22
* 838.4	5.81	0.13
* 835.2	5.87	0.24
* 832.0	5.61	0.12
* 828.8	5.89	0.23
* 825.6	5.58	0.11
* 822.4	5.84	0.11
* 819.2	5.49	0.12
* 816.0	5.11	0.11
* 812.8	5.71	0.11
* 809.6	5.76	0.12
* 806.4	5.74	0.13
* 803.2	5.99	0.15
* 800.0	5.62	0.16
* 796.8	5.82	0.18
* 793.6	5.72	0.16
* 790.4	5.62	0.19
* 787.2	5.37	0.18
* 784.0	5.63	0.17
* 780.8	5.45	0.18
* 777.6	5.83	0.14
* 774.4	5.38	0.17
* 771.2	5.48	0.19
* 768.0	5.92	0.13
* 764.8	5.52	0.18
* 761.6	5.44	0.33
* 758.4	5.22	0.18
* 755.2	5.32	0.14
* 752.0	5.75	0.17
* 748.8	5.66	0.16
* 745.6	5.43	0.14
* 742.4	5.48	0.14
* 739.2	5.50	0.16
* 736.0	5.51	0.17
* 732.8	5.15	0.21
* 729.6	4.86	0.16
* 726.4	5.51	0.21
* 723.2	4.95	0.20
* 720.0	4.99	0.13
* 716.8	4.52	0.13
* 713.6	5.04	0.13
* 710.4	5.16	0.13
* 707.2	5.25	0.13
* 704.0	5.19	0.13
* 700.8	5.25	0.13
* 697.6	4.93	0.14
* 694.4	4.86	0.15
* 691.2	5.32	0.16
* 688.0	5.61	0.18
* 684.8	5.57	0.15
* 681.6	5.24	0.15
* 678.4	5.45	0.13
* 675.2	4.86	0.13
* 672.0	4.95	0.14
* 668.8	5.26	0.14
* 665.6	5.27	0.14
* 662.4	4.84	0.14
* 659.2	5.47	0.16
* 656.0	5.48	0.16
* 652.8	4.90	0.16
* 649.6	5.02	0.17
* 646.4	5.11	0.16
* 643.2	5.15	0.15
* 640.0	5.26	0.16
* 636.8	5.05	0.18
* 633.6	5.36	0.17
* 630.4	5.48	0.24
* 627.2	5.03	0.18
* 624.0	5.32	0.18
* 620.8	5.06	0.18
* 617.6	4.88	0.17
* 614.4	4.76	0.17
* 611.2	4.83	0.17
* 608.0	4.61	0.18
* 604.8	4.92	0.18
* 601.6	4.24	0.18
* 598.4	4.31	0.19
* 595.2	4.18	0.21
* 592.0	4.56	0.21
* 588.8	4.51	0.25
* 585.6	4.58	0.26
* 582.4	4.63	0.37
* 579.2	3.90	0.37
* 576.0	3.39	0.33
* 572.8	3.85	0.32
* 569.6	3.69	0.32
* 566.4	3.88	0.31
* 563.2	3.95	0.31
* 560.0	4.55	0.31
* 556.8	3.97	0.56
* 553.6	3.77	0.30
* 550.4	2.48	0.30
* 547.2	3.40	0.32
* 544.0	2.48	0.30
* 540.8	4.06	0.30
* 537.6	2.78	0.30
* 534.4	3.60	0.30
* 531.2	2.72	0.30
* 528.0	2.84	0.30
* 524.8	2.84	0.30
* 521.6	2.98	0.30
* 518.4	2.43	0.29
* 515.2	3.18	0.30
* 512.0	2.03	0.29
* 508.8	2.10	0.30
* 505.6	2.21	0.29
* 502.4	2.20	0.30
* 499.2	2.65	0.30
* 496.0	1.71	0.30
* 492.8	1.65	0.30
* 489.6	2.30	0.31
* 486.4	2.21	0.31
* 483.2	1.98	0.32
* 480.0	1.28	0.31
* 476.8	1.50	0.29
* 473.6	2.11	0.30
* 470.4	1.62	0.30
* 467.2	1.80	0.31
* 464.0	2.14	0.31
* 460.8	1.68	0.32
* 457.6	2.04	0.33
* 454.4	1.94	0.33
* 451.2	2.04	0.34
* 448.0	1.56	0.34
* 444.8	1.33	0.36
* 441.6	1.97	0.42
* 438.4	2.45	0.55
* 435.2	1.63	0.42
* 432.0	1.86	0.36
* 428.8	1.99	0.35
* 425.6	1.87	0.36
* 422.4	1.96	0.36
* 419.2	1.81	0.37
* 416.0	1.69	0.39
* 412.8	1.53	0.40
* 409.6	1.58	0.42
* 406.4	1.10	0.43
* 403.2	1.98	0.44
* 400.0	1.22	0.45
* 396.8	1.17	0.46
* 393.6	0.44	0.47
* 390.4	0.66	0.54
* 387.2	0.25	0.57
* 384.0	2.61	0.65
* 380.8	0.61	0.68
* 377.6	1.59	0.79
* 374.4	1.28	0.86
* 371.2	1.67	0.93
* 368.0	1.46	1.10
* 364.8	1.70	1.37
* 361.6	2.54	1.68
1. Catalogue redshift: 0.383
